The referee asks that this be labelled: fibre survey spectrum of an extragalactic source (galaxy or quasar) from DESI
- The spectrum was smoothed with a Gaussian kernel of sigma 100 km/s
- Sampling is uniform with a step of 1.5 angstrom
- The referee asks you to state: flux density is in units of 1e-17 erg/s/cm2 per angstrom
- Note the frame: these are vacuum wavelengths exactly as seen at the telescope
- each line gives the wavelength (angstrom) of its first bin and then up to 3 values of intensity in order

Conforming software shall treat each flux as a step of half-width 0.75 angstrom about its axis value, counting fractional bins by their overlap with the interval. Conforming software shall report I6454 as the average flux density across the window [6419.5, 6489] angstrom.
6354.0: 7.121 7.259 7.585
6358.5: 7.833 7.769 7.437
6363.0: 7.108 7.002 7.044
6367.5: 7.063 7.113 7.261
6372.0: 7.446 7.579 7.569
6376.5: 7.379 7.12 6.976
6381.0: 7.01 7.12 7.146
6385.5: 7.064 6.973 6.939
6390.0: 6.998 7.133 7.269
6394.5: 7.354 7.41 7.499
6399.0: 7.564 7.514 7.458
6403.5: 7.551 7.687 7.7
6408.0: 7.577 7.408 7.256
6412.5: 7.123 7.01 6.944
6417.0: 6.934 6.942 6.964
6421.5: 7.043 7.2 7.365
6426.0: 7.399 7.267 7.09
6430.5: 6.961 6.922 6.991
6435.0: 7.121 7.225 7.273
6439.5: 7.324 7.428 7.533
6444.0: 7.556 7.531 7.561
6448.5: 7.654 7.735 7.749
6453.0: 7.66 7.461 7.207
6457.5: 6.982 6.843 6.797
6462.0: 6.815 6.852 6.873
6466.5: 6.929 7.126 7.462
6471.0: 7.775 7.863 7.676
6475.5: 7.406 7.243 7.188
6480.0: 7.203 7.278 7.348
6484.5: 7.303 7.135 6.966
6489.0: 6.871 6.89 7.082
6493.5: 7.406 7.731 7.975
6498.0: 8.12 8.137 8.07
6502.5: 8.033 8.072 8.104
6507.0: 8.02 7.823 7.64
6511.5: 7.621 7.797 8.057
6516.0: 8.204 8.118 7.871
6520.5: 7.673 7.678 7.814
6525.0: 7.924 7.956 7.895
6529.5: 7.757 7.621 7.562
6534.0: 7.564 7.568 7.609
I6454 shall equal 7.26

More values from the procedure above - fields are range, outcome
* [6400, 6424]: 7.27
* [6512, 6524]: 7.9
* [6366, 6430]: 7.24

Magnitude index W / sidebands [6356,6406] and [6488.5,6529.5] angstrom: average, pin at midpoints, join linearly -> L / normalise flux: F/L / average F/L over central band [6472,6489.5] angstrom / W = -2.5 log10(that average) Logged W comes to 0.06 mag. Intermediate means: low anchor 7.3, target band 7.29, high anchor 7.8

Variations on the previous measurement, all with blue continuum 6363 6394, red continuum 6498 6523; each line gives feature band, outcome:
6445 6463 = 0.04 mag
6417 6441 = 0.05 mag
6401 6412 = -0.03 mag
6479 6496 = 0.09 mag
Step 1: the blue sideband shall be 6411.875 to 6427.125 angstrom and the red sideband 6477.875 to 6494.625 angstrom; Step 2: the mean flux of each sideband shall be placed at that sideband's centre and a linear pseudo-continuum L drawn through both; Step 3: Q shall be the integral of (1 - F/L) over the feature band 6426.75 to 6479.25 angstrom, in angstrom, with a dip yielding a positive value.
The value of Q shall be -1.2 angstrom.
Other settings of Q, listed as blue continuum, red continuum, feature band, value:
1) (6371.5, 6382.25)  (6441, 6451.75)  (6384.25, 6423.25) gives 0.8 angstrom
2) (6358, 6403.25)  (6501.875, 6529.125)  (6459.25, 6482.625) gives 1.4 angstrom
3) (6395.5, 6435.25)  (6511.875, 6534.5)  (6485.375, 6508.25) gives 0.1 angstrom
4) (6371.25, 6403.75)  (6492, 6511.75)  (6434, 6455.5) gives 0.3 angstrom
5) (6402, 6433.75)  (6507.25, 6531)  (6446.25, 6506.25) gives 1.3 angstrom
